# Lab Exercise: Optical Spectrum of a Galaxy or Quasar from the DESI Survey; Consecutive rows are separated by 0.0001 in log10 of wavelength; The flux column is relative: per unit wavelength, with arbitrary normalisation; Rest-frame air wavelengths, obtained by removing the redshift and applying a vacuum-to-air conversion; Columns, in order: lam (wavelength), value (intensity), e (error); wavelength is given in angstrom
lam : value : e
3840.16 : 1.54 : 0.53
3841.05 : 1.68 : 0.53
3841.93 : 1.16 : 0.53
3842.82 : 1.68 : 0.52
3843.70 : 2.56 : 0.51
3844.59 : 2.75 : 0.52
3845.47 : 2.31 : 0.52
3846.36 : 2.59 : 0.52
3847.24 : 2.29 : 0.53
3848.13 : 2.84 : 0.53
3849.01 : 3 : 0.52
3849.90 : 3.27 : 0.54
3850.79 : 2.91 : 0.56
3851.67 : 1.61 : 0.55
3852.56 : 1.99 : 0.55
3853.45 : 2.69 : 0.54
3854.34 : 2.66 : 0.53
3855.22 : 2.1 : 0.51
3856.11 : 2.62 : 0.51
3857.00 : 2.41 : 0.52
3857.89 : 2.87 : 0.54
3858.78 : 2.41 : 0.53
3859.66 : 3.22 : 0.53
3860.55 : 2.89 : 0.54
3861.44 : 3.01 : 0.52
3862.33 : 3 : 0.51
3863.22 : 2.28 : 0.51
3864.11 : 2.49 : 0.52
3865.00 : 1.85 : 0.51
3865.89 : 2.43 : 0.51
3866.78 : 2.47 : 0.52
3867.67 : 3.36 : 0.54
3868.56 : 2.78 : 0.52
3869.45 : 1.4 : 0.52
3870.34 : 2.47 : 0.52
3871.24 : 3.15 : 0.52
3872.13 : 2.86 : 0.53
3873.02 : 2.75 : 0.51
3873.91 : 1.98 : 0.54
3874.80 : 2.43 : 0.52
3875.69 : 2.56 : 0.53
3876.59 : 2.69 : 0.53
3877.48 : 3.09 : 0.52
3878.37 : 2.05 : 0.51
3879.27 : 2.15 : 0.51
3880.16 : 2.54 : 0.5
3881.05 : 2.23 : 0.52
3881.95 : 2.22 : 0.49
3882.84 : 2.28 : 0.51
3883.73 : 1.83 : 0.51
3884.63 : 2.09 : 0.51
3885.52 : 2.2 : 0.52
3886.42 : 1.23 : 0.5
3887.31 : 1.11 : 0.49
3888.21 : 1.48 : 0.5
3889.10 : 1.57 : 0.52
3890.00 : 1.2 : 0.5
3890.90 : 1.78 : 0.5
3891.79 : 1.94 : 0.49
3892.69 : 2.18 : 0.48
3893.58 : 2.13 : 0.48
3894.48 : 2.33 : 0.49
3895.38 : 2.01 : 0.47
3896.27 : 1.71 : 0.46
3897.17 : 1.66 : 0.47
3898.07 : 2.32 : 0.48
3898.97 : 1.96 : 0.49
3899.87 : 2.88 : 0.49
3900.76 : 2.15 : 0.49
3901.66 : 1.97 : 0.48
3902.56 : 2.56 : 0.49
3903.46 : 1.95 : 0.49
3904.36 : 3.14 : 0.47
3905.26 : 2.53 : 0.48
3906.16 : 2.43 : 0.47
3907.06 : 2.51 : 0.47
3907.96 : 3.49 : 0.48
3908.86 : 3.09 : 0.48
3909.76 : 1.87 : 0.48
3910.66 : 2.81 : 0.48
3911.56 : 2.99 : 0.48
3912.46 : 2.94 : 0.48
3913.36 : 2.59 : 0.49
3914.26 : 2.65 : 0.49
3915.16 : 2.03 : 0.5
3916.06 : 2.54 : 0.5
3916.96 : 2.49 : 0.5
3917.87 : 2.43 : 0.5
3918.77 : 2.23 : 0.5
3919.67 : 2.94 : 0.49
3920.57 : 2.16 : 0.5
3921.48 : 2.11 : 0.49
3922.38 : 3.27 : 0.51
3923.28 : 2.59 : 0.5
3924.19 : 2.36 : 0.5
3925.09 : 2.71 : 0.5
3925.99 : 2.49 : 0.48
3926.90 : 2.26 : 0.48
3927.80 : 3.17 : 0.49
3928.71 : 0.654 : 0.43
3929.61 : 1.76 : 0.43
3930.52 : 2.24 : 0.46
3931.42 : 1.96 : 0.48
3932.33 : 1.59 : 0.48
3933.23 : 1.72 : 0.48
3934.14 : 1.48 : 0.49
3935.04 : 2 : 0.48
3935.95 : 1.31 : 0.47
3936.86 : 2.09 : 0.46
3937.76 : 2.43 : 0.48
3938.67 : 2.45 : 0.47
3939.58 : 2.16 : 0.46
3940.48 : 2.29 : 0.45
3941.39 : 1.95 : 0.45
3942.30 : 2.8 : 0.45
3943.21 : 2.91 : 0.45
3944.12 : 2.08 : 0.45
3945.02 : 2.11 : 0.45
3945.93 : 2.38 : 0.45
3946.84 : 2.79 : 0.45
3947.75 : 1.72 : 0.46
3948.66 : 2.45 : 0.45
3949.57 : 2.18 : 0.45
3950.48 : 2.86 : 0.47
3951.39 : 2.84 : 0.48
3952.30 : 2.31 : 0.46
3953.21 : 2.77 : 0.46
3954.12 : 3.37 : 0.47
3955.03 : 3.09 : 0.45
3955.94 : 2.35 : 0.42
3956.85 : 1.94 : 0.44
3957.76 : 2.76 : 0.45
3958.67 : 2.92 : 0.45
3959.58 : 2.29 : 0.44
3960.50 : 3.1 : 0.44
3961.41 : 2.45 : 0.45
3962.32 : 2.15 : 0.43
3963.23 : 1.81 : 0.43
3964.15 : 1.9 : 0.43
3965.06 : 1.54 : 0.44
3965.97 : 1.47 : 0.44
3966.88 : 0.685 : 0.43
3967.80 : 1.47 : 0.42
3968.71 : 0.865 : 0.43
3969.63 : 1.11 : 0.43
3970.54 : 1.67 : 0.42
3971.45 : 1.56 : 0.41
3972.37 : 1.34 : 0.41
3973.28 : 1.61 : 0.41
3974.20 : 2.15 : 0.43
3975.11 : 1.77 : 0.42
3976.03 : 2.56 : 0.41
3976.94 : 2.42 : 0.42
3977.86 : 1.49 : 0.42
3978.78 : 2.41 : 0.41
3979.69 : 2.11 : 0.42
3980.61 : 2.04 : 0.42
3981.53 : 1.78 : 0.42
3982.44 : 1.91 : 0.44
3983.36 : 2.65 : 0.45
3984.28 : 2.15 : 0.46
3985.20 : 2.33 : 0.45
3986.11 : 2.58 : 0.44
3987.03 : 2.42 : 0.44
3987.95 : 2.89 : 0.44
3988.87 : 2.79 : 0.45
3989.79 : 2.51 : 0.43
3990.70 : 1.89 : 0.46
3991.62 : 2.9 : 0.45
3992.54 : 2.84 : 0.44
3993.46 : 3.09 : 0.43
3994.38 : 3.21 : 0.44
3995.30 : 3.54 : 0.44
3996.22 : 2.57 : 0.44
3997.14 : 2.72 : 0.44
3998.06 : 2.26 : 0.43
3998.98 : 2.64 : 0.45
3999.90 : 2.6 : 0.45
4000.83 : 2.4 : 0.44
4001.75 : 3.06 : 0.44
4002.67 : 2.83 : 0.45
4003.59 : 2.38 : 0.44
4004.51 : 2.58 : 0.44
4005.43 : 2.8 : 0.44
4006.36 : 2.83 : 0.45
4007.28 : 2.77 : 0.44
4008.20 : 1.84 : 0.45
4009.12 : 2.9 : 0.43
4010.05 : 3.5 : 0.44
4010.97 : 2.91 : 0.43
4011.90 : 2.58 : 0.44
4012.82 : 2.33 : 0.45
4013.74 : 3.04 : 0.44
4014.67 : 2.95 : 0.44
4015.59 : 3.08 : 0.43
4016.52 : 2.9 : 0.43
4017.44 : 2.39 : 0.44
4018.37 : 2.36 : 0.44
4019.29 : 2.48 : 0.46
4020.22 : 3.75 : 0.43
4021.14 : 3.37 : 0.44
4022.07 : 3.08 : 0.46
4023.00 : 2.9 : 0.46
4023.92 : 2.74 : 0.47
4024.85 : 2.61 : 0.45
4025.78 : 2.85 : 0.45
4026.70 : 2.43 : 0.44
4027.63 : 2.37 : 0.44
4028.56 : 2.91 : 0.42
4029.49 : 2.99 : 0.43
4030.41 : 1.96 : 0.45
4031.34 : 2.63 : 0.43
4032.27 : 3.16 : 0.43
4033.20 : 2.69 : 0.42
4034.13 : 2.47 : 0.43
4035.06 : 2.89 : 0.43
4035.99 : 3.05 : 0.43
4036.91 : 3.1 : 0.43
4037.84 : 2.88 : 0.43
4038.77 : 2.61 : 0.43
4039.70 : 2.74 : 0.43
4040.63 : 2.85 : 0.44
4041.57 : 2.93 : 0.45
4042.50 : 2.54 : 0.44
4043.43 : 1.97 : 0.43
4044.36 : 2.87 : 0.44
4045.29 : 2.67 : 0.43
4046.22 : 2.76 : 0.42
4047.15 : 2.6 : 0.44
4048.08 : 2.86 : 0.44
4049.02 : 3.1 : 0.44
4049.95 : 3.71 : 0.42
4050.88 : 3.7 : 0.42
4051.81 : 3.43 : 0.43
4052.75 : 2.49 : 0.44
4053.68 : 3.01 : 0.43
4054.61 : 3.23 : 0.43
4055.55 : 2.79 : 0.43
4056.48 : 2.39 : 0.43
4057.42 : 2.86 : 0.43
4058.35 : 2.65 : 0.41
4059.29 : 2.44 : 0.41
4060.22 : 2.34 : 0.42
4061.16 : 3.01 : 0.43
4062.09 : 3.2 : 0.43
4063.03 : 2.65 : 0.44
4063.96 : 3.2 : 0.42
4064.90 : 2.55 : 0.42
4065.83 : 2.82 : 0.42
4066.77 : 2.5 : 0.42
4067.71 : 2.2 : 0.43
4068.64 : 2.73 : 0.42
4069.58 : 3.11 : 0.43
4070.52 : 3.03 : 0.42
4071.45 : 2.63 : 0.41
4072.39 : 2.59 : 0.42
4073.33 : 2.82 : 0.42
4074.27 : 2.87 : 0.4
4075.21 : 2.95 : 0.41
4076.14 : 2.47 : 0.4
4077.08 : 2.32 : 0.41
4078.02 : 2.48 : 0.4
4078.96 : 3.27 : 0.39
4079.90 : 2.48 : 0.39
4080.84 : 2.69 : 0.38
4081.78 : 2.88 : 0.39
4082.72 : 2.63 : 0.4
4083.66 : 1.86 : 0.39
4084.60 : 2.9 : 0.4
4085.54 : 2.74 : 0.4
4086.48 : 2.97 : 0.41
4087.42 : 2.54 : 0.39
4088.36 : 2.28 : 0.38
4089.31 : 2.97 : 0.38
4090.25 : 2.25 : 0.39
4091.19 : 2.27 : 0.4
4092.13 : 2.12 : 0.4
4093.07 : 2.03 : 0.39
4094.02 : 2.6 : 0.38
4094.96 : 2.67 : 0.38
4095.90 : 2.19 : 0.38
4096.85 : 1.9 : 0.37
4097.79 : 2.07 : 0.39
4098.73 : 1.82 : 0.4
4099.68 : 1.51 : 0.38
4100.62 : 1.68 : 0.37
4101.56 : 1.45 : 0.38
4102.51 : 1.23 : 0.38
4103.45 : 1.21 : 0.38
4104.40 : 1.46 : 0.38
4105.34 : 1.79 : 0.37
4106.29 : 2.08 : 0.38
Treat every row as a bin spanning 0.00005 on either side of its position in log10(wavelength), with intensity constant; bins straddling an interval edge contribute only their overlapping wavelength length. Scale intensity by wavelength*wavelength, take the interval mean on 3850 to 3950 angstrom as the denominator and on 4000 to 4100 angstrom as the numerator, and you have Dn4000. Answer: 1.3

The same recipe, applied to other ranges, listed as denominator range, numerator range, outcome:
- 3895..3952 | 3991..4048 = 1.24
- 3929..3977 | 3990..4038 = 1.36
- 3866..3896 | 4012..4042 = 1.37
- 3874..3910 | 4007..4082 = 1.38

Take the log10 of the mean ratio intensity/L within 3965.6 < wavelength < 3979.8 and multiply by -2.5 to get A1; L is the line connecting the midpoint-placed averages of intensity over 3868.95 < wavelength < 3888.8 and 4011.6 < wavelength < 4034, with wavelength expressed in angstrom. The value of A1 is 0.479 mag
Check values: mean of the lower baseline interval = 2.21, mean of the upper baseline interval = 2.77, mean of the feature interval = 1.66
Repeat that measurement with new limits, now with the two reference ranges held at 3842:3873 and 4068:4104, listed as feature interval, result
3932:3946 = 0.18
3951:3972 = 0.18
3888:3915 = 0.10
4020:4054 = -0.17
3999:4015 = -0.11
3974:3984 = 0.17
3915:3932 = 0.08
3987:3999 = -0.12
